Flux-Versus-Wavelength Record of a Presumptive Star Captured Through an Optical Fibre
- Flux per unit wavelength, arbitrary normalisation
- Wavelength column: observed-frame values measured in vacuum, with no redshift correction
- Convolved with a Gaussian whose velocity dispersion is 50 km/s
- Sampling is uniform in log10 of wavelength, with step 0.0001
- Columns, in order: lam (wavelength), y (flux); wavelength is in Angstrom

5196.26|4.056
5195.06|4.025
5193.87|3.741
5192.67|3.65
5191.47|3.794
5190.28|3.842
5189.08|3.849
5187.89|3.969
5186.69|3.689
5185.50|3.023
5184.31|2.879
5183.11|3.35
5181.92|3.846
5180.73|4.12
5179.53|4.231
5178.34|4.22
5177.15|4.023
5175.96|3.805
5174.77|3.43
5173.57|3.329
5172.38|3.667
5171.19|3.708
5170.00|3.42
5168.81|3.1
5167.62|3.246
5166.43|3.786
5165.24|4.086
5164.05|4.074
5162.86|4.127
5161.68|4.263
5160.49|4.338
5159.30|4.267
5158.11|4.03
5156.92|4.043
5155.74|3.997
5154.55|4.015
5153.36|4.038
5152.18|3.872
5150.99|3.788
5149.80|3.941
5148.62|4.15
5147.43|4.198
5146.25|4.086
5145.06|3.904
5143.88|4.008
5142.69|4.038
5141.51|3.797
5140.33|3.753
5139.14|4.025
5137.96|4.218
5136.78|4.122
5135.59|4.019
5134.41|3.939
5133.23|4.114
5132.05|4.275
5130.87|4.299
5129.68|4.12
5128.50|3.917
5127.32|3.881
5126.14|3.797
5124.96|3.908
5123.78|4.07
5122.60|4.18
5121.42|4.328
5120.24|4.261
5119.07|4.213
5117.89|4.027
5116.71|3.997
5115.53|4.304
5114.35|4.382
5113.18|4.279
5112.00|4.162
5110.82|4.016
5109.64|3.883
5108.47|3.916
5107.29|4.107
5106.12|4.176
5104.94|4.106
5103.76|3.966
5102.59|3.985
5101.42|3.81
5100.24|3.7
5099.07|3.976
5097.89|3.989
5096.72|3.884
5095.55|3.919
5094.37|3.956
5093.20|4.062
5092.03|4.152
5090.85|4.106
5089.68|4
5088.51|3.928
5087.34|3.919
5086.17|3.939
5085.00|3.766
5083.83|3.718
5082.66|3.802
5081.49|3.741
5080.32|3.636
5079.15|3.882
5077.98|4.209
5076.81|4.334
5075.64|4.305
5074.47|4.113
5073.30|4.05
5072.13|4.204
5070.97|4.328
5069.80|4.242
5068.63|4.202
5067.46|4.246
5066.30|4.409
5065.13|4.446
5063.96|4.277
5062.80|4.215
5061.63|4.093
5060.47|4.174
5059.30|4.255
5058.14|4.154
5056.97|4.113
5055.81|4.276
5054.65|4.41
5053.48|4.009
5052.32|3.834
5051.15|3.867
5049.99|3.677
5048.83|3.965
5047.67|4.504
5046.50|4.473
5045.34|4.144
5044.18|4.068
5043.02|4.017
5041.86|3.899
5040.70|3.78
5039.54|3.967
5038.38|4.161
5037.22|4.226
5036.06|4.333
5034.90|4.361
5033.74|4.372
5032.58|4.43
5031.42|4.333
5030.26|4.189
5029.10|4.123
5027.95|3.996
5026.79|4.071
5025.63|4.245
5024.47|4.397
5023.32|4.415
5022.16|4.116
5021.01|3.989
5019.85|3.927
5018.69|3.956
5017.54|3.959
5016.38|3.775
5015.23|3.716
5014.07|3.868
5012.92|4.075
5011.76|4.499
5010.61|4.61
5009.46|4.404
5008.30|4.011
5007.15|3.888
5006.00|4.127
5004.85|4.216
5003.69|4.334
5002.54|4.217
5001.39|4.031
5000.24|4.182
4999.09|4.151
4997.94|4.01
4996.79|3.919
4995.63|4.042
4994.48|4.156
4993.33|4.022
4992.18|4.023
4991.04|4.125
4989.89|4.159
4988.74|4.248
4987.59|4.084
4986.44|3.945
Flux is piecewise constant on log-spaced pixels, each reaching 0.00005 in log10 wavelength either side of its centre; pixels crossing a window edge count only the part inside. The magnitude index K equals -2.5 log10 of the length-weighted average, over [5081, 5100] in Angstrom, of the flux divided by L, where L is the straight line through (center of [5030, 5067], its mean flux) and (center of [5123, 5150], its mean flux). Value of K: 0.05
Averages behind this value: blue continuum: 4.17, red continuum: 4.03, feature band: 3.93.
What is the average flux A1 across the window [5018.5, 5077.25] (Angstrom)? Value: 4.17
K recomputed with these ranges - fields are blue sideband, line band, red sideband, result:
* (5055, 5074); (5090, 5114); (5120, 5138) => 0.04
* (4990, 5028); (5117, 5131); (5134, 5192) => -0.04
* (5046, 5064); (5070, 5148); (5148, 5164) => 0.02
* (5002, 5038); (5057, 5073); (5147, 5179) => -0.04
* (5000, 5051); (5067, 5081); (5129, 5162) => -0.01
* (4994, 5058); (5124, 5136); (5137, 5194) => -0.03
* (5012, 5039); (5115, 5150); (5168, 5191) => -0.07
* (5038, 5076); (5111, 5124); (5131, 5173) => -0.05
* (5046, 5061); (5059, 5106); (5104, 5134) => 0.02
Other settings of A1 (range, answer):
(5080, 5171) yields 3.99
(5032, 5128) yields 4.08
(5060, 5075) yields 4.23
